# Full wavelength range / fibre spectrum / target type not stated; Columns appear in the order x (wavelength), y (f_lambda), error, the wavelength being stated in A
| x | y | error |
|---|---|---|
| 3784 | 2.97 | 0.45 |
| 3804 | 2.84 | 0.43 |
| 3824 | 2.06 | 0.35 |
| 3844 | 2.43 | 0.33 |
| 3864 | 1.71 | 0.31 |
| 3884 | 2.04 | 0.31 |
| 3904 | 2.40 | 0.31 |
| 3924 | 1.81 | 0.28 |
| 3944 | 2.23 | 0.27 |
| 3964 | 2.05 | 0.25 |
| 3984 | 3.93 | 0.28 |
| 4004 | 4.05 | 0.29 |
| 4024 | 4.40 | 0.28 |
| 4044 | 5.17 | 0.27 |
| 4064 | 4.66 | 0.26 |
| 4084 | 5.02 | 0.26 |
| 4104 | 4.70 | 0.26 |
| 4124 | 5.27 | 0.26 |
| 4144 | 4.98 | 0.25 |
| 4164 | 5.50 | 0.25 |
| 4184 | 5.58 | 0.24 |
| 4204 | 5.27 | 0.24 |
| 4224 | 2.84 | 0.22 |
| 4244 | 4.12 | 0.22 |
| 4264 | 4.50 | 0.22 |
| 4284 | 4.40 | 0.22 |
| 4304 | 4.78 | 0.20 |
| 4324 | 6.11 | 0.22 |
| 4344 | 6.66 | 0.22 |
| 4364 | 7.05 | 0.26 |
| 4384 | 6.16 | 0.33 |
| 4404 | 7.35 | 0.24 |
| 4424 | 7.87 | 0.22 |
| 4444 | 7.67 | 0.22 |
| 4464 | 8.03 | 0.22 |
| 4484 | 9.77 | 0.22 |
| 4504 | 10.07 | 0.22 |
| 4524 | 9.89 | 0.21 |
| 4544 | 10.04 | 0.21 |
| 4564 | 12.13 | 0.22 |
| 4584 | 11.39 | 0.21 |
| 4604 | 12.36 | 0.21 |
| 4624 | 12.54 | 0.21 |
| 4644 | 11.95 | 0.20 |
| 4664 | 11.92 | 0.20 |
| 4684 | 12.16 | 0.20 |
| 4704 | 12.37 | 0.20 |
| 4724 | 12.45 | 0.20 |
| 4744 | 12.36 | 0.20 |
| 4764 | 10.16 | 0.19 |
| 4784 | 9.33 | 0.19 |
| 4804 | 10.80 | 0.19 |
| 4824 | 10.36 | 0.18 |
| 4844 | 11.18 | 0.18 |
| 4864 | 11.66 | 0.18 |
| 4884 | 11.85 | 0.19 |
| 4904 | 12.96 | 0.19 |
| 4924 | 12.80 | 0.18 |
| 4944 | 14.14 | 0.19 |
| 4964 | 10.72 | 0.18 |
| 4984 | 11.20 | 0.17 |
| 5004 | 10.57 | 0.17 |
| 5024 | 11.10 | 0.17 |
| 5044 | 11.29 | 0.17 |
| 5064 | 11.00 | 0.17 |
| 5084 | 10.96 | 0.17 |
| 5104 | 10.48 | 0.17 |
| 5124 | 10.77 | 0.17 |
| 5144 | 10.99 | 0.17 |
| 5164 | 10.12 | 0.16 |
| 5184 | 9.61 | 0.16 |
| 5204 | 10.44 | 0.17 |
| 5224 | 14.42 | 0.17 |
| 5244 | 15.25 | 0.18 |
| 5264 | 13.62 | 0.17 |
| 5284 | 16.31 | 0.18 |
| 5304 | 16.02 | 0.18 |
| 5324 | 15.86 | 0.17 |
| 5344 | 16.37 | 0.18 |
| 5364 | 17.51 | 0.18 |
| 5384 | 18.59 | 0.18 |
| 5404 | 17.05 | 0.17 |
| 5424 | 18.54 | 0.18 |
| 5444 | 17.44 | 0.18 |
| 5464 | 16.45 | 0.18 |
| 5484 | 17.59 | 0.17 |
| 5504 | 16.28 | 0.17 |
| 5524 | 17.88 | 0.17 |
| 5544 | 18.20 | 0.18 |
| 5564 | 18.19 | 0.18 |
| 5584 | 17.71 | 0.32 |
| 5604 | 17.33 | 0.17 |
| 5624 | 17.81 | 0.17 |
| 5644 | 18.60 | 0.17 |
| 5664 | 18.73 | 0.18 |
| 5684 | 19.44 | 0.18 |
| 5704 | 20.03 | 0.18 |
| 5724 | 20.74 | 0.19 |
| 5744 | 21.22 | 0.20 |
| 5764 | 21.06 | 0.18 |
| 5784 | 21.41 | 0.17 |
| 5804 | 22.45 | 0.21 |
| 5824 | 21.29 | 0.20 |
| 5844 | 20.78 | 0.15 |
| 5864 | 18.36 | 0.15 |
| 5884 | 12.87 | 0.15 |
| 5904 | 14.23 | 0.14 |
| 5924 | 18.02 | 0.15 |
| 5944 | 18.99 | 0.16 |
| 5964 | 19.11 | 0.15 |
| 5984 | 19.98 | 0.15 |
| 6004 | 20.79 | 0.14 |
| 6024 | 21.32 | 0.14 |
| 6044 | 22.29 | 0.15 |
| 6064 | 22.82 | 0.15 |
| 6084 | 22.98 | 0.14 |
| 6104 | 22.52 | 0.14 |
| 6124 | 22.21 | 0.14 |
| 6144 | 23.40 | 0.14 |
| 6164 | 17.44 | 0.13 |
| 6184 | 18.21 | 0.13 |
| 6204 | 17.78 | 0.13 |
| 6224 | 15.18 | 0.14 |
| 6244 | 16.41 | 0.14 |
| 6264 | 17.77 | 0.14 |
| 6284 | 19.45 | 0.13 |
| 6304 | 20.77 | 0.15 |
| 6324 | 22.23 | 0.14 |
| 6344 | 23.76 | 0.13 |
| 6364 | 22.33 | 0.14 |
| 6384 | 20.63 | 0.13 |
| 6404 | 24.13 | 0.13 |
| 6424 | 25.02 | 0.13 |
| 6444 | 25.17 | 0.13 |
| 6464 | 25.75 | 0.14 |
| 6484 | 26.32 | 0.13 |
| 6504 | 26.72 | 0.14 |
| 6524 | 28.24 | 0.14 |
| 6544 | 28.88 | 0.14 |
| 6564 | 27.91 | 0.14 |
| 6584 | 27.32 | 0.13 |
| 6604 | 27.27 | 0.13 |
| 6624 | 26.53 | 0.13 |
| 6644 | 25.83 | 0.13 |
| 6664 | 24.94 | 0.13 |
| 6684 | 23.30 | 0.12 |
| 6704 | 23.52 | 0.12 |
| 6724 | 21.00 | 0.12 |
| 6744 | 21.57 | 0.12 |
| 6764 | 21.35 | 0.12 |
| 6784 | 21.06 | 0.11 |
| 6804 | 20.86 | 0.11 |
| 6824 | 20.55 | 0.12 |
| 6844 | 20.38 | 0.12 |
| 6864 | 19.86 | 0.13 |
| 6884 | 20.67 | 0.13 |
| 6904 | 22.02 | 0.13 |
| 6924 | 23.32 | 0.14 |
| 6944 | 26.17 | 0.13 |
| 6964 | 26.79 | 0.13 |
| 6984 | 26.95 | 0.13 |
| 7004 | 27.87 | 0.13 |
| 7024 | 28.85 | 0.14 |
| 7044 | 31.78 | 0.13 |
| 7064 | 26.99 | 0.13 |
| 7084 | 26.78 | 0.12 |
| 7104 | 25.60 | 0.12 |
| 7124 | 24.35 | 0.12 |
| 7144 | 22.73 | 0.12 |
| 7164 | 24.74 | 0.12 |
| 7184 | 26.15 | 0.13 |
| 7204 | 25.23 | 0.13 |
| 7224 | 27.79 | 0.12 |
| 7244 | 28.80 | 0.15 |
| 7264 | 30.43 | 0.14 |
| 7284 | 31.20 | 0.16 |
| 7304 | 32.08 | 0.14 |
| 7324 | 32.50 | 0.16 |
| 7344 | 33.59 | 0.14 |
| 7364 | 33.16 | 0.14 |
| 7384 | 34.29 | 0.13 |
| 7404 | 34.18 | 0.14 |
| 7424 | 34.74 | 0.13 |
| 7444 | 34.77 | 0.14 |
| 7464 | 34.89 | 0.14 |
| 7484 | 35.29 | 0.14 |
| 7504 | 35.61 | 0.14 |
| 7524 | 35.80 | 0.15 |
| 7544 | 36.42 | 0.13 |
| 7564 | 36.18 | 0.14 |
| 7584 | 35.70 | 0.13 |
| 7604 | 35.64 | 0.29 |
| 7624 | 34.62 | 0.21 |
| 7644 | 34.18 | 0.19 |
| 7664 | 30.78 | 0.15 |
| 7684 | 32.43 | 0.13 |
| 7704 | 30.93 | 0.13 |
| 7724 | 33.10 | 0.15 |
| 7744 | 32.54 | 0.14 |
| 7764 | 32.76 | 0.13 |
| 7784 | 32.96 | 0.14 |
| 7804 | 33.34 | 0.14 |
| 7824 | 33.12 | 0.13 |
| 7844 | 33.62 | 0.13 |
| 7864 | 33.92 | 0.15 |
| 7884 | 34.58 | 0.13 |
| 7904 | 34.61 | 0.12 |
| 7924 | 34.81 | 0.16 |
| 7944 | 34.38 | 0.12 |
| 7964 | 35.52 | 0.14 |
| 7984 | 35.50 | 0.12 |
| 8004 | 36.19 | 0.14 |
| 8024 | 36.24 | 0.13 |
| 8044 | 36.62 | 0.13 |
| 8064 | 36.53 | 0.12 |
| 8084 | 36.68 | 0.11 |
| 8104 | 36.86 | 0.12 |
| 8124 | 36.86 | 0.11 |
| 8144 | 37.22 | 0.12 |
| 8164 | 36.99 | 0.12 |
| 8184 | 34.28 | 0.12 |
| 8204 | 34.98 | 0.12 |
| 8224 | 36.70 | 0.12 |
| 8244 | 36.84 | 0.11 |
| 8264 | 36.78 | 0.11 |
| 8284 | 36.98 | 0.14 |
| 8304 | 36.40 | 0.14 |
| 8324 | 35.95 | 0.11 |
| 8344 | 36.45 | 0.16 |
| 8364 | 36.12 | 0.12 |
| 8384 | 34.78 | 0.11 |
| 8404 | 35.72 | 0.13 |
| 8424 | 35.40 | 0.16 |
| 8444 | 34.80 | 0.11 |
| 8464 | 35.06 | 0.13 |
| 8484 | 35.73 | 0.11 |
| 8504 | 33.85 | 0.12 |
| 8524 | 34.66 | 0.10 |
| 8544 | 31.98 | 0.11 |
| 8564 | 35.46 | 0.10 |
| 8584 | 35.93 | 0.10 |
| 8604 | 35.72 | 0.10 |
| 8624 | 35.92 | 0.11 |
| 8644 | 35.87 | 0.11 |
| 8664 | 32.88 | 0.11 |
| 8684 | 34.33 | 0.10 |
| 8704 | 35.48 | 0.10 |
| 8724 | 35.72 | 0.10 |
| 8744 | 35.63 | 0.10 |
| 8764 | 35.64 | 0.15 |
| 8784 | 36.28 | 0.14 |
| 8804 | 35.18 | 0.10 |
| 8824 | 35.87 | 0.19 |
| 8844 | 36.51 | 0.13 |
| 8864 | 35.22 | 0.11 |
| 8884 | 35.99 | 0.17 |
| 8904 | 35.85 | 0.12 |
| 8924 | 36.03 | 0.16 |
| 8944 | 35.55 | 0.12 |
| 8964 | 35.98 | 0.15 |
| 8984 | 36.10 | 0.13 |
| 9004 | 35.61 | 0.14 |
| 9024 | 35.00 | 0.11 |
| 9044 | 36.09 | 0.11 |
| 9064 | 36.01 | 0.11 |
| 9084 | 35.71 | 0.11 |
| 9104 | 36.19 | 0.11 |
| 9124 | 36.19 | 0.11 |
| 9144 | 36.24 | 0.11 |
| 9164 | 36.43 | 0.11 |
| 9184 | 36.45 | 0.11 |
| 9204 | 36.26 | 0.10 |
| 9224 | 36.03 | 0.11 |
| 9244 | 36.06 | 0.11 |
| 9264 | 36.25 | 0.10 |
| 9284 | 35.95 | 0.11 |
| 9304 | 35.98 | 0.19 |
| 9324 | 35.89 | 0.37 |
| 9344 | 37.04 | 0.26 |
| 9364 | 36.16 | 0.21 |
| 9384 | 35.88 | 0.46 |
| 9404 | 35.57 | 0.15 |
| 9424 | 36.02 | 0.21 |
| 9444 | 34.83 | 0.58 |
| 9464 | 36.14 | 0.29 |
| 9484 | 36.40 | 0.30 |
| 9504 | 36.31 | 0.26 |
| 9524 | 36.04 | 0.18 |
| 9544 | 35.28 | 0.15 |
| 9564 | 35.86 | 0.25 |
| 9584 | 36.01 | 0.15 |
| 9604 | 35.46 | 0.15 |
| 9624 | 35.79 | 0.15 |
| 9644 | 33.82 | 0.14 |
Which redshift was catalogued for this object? 0.000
